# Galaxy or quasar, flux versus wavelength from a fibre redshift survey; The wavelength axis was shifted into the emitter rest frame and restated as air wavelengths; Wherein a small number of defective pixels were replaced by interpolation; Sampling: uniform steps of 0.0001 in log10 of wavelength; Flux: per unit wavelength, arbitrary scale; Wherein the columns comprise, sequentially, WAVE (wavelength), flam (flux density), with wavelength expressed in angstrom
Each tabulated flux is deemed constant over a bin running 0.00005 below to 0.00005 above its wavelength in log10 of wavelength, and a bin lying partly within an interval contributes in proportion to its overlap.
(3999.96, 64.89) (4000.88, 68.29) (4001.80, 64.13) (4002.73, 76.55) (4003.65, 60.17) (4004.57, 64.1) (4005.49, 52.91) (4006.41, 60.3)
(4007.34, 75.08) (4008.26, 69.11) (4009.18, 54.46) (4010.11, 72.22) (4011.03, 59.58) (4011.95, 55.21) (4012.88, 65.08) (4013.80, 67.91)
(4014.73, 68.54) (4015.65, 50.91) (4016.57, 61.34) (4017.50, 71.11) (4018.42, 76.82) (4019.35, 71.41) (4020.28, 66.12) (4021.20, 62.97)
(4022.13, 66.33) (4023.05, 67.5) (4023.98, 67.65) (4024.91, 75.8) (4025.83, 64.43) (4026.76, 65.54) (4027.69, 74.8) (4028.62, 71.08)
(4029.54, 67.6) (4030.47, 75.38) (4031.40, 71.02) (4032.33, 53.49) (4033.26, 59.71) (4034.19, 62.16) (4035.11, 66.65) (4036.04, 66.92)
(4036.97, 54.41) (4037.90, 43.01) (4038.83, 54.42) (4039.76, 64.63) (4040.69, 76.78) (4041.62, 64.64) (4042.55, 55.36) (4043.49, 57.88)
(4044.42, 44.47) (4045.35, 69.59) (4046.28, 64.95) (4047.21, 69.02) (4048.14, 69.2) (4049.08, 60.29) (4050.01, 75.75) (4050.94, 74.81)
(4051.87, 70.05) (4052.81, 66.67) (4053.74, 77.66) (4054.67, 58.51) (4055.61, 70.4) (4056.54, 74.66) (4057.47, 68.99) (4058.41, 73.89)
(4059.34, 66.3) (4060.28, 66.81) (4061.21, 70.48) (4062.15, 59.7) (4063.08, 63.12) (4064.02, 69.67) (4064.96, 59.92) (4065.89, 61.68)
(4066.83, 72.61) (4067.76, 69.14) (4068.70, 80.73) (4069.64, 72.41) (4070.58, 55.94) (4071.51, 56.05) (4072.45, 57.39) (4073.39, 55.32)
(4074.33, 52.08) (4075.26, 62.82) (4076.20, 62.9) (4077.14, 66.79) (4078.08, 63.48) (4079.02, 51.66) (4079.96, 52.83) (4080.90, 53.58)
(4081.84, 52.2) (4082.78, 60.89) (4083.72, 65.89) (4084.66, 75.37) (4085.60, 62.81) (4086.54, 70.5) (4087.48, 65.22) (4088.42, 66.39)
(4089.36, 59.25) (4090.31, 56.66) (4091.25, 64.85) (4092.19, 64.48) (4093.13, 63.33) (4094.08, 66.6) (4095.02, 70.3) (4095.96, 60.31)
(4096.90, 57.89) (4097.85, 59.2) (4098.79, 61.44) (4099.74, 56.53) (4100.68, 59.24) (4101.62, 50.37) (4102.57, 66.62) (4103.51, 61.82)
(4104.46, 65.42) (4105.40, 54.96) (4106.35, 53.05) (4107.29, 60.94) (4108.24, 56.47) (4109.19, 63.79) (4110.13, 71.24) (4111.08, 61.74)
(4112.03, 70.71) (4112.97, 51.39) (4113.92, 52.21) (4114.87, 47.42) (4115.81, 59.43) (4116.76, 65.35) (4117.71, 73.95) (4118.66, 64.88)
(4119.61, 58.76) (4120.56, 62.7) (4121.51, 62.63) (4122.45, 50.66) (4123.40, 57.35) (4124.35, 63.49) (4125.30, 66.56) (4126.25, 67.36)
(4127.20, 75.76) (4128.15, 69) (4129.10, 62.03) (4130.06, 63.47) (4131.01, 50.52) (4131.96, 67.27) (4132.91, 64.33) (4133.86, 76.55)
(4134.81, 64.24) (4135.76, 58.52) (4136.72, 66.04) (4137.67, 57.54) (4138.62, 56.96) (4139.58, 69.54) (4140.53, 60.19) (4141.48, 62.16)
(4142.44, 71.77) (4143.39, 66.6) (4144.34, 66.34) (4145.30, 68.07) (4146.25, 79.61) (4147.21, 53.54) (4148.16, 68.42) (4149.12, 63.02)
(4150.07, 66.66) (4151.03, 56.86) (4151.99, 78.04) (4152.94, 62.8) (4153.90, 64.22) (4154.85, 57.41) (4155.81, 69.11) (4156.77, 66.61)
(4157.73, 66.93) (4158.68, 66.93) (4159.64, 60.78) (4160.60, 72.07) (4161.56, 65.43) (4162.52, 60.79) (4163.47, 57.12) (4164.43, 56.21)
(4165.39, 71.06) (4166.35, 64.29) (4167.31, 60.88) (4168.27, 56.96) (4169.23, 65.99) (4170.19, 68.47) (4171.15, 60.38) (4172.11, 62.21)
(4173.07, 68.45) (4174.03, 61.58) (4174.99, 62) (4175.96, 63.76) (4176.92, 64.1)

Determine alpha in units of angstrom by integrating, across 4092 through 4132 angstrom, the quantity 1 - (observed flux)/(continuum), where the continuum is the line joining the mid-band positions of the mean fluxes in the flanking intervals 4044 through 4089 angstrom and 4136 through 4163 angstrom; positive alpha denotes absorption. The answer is 2.1 angstrom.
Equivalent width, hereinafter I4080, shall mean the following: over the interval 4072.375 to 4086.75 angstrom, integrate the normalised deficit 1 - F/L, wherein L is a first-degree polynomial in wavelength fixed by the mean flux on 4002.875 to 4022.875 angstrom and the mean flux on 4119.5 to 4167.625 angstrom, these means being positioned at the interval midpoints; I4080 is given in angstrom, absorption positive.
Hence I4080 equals 0.9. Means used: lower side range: 64.6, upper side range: 64.3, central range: 60.3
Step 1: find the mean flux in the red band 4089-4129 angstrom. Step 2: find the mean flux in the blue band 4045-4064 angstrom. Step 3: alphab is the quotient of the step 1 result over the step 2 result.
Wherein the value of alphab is 0.90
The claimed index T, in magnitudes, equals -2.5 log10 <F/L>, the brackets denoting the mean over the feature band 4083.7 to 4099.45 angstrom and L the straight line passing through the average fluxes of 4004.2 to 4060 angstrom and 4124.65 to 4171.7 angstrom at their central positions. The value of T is 0.02 mag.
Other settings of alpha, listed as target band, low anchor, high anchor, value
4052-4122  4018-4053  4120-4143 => 1.77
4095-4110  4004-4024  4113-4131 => 0.60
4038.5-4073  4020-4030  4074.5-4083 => -1.99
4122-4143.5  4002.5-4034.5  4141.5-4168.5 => 0.43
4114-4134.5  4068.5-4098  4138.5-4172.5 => 0.12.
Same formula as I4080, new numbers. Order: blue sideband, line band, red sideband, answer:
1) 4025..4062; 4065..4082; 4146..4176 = 1.08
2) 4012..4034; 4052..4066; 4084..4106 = -0.60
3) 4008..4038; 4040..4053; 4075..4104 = -0.33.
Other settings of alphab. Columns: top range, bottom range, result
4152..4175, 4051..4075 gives 0.97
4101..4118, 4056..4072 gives 0.90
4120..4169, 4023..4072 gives 0.97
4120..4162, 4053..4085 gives 1.01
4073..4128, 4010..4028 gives 0.92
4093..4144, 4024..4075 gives 0.95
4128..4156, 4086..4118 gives 1.05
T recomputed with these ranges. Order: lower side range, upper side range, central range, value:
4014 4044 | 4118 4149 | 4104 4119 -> 0.06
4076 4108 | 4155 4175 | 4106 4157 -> -0.01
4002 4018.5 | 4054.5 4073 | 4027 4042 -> 0.02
